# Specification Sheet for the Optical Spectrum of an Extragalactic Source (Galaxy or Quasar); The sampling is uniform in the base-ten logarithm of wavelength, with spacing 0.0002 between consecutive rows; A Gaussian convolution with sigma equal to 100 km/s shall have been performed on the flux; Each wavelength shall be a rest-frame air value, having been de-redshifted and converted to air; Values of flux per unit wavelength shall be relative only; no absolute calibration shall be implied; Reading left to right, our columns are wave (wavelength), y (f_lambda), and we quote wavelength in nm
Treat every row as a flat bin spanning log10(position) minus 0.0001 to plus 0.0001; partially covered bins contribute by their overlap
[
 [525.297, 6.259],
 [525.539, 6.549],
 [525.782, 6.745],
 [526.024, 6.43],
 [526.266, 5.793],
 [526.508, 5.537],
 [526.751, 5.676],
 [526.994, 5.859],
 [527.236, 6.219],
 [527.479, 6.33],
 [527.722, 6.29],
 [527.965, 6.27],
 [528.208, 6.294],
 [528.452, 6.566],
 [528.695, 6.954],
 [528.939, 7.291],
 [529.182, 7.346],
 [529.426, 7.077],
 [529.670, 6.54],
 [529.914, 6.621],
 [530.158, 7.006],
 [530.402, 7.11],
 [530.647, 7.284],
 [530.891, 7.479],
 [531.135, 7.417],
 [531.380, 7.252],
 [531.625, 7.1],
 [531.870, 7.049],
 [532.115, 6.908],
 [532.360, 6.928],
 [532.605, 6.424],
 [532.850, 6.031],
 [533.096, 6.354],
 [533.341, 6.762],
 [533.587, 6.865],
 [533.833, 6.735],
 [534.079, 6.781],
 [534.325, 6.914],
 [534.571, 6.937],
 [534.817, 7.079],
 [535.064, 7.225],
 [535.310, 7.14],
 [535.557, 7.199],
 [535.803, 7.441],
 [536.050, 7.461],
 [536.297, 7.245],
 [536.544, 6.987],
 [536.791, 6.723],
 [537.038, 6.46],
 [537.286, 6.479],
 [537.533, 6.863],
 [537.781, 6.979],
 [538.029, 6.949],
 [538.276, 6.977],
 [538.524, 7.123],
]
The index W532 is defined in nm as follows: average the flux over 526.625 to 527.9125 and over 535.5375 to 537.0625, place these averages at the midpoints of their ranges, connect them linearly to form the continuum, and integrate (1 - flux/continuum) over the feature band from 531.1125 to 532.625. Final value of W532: -0.10 nm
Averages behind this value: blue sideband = 6.08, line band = 7.02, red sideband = 7.11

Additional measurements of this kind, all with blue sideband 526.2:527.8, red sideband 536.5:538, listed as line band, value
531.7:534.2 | -0.11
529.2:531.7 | -0.35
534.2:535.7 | -0.12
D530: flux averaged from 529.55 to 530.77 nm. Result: 6.91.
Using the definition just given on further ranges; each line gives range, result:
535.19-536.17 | 7.31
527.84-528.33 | 6.28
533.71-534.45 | 6.81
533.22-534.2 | 6.78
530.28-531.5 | 7.31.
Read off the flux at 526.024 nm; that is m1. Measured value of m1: 6.43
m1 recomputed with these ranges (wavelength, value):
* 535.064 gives 7.225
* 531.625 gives 7.1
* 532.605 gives 6.424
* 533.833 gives 6.735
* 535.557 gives 7.199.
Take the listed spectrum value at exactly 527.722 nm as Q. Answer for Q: 6.29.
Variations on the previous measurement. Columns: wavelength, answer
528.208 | 6.294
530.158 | 7.006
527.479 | 6.33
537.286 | 6.479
